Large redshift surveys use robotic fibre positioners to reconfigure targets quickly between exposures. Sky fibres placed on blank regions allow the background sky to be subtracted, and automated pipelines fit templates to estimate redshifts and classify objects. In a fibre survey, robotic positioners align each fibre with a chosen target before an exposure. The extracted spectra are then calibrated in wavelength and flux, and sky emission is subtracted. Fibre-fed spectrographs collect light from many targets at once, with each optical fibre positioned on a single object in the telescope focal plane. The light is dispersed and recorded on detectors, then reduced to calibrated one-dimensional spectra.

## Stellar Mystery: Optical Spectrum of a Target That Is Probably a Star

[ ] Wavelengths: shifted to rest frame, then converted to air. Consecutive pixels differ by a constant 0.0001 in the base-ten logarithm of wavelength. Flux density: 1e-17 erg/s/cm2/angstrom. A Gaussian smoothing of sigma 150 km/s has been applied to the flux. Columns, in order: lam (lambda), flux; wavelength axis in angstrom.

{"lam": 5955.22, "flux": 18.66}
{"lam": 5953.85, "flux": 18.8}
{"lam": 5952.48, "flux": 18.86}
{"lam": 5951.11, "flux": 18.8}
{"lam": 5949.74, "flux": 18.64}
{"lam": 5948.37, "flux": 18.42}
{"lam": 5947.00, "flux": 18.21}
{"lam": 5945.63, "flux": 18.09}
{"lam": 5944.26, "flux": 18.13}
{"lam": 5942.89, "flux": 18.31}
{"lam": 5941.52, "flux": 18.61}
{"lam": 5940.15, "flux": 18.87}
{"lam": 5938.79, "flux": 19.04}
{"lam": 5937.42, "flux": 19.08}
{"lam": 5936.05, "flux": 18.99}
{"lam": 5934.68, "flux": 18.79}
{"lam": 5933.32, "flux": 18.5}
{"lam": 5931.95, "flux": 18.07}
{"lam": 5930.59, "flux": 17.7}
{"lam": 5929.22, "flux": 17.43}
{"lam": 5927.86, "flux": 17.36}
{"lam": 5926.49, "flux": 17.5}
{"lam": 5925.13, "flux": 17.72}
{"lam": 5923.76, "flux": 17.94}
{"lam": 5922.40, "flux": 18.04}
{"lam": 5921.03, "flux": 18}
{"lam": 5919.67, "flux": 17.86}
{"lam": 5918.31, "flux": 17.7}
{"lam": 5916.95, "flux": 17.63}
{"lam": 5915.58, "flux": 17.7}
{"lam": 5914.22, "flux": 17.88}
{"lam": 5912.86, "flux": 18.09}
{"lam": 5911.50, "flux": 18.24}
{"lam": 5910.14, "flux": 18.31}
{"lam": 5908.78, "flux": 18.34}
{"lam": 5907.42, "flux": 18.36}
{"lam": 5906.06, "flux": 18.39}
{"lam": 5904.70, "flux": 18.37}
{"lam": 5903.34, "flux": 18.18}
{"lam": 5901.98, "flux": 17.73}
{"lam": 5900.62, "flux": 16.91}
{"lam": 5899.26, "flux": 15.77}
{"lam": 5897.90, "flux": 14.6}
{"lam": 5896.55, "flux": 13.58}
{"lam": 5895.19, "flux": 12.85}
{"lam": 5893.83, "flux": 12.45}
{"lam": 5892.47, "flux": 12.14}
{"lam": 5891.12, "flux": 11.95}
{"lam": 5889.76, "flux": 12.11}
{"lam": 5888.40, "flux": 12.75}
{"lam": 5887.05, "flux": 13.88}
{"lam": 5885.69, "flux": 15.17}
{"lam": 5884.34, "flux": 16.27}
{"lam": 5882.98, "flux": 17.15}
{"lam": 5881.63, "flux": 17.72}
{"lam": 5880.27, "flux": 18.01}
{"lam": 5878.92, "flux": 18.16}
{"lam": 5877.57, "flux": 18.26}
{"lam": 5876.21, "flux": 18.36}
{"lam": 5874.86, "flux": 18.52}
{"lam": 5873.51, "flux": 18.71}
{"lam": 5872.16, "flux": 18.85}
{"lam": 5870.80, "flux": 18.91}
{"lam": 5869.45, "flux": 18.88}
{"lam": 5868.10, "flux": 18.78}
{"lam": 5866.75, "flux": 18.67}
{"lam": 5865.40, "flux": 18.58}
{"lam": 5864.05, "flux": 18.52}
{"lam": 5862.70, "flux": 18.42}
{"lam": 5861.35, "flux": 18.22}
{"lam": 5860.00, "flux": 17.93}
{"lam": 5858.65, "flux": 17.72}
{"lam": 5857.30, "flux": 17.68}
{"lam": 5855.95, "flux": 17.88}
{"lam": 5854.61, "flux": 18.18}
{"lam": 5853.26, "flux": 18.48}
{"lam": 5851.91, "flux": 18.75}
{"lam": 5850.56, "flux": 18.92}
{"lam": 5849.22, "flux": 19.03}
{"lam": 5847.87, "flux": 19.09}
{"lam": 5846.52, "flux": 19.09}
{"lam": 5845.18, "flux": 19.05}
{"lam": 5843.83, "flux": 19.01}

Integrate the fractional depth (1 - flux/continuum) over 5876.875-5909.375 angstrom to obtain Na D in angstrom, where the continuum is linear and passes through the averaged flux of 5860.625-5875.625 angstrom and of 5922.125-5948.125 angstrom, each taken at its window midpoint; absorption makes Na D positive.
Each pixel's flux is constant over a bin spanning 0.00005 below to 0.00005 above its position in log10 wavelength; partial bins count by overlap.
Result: 4.7 angstrom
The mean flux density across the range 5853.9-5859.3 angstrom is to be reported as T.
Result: 17.9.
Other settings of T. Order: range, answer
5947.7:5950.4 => 18.5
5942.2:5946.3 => 18.2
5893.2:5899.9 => 13.9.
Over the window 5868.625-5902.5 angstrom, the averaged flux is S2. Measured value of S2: 16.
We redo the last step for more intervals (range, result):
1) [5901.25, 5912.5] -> 18.2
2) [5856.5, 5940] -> 17.3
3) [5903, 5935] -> 18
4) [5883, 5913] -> 15.6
